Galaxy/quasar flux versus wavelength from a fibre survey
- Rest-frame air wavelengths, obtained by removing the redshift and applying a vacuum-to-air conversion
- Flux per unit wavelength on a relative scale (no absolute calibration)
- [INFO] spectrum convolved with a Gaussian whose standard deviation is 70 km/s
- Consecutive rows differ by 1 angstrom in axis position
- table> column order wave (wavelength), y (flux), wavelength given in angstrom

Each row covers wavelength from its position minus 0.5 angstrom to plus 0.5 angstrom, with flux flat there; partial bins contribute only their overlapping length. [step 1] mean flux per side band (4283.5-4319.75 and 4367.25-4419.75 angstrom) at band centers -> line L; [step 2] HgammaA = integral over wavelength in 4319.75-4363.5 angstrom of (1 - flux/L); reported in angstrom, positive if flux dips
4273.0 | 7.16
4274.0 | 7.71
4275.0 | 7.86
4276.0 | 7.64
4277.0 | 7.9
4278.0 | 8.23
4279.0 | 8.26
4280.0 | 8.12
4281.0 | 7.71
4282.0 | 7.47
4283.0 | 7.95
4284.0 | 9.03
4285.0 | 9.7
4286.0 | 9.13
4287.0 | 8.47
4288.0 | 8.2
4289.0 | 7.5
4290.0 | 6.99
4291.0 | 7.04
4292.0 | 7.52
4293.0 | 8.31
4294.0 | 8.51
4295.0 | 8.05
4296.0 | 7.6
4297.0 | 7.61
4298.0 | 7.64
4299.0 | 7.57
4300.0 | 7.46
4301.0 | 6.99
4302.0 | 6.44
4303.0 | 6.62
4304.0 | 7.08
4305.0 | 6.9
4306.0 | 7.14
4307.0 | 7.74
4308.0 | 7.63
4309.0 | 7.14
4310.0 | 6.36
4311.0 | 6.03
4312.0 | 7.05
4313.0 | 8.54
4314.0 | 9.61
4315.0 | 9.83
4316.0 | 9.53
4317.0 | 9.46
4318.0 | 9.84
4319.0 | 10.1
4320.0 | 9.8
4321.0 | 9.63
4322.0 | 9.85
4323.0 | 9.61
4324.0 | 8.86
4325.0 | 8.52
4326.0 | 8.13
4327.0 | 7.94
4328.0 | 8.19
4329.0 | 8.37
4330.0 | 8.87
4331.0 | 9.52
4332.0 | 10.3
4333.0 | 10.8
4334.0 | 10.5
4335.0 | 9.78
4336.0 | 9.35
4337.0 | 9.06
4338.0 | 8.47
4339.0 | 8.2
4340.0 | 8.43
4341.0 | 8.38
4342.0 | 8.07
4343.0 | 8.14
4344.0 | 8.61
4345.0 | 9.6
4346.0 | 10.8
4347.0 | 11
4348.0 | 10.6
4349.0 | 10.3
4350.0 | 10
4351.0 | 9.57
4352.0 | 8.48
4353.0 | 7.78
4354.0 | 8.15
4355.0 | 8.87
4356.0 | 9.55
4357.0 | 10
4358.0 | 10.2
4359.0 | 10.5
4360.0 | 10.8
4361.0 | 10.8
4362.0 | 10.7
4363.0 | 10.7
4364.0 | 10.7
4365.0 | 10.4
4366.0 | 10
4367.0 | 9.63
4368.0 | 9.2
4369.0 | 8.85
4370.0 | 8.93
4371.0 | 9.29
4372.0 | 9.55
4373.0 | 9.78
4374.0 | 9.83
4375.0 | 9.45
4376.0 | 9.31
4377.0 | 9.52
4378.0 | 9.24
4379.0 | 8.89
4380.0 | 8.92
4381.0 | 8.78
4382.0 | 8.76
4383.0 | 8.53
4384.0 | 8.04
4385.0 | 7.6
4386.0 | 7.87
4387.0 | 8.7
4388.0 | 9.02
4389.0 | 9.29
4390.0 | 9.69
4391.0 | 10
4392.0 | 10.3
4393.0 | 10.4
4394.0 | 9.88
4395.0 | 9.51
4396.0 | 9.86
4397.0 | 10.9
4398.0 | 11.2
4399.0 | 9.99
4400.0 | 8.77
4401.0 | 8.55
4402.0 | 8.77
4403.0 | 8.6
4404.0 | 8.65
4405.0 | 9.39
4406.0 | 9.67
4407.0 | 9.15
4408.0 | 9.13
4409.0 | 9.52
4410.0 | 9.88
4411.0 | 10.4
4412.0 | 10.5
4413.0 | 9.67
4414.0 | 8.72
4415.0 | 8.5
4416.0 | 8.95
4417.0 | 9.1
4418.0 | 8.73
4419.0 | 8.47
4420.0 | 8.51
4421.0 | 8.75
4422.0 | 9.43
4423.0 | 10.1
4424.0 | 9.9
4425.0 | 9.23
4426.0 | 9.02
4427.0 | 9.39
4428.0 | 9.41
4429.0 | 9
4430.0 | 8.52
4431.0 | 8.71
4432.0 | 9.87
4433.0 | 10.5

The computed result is -4.4 angstrom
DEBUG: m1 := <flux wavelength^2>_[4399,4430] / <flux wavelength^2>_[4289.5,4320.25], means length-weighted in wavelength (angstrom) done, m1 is 1.2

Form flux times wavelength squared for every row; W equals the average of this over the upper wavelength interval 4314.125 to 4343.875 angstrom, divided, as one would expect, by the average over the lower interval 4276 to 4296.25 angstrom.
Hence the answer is 1.2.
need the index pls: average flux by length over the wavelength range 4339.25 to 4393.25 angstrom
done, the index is 9.41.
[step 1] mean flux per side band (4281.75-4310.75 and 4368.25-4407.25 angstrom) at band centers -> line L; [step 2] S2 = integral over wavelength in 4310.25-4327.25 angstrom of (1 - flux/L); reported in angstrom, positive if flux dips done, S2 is -1.9 angstrom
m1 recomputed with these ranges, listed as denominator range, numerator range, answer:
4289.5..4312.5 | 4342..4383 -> 1.35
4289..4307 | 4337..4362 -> 1.30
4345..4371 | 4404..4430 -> 0.97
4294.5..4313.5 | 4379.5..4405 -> 1.33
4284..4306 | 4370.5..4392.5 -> 1.23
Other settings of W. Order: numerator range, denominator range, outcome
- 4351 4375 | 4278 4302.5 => 1.27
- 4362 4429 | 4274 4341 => 1.17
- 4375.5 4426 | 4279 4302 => 1.23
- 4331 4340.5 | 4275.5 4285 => 1.19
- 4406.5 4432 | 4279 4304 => 1.25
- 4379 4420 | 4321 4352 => 1.03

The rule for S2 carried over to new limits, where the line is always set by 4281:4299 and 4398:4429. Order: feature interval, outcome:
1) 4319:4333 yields -1.3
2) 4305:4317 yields 0.5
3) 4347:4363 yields -2.1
